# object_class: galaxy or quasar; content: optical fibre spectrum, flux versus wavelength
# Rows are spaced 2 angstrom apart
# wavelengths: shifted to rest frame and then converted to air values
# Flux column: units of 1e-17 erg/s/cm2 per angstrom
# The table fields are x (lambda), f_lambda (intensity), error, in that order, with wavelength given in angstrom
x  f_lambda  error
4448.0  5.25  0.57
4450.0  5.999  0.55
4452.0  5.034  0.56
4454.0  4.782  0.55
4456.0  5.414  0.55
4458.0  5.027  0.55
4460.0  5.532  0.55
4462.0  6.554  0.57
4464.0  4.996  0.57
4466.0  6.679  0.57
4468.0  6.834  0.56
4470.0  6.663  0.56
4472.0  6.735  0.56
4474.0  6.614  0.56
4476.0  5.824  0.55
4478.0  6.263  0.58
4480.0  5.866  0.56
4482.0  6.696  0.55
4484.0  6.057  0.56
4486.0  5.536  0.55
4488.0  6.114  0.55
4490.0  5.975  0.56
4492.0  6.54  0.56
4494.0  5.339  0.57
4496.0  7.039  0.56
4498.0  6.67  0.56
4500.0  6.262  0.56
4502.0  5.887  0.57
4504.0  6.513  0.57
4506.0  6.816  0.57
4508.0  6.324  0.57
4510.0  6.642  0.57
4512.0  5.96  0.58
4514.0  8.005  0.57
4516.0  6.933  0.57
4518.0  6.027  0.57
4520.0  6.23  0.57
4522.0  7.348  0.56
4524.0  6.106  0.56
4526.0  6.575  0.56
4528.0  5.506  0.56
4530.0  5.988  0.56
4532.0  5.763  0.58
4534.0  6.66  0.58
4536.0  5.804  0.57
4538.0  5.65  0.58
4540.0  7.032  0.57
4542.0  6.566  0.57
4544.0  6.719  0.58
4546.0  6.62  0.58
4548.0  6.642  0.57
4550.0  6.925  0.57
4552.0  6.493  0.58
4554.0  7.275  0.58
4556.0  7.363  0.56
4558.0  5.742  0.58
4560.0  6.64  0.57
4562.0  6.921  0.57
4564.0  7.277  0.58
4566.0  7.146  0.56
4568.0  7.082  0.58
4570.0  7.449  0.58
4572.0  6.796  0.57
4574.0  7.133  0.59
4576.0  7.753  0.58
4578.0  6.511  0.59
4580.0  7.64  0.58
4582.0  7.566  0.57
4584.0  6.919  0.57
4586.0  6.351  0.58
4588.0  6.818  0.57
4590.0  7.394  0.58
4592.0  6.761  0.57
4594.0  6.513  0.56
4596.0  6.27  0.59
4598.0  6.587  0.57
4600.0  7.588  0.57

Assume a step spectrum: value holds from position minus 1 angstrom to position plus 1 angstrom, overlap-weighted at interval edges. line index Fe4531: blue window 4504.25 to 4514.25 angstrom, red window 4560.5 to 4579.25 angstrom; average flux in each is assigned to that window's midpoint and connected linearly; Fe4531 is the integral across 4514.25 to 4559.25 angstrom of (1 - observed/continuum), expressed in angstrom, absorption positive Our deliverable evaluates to 2.45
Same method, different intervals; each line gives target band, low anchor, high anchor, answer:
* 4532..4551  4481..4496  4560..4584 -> 0.9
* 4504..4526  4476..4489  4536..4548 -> -1.2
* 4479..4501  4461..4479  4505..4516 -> 1.2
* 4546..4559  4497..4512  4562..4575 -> 0.4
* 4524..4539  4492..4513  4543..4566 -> 1.4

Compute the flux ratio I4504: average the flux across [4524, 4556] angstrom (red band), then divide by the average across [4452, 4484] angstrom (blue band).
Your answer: 1.07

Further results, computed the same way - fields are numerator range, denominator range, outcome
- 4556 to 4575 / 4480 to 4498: 1.12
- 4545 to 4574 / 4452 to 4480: 1.16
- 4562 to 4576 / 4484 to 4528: 1.12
